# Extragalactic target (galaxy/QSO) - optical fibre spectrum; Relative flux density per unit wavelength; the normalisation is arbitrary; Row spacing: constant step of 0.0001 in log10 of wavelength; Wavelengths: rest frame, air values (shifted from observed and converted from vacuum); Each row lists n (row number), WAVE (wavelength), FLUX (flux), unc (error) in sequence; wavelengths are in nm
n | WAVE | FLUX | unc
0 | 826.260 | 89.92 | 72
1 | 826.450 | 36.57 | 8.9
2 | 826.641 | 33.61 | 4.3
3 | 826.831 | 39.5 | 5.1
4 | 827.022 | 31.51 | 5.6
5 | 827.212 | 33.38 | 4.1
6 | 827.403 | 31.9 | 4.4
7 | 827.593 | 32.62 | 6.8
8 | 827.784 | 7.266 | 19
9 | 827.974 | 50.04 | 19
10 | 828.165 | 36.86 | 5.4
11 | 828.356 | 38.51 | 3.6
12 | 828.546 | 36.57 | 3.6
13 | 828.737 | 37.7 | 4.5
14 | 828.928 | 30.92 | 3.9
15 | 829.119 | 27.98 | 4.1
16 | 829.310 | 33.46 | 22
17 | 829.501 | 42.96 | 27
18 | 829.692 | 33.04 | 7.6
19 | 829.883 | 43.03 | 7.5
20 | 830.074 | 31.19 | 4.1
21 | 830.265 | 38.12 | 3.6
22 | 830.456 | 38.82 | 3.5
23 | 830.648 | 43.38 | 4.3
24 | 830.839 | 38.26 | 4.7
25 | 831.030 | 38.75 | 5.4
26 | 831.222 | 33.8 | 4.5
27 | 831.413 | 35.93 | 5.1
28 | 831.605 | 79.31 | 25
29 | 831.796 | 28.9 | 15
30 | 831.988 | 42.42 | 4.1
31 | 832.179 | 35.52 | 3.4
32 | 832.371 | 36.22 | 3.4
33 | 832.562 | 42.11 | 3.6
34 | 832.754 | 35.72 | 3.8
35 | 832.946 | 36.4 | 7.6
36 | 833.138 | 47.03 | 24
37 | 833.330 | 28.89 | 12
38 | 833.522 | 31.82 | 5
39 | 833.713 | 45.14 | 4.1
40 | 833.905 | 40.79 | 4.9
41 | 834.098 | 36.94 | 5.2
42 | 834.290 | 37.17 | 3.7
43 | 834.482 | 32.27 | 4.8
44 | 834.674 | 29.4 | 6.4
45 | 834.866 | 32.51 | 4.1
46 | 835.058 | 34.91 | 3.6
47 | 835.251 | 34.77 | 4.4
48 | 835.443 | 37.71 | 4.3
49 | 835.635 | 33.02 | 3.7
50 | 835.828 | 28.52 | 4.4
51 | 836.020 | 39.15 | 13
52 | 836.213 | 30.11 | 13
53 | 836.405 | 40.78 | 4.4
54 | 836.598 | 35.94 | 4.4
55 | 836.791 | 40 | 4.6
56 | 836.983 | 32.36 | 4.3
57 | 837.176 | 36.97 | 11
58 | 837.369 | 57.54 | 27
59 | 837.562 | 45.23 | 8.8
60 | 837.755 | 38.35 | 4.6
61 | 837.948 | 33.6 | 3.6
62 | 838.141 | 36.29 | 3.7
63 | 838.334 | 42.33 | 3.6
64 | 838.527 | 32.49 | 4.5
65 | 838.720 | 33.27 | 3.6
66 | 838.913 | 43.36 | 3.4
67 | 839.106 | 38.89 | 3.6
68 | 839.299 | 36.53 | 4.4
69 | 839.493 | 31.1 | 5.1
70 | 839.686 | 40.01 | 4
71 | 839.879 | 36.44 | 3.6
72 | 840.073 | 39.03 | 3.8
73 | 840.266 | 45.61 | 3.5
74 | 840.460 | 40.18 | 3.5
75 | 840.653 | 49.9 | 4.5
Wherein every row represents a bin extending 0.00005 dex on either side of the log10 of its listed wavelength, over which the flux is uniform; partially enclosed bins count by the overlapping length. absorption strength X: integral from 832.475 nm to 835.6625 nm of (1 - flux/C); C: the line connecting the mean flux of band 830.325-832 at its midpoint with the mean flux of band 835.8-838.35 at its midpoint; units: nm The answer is 0.317 nm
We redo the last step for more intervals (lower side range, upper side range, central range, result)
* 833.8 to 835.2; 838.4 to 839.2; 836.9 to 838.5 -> -0.15 nm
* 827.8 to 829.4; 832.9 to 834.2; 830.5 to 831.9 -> -0.22 nm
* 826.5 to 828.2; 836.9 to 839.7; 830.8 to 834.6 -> -0.37 nm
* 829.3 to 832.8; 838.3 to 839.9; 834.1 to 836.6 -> 0.26 nm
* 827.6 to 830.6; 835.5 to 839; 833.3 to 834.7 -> 0.03 nm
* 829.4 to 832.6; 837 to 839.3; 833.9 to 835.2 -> 0.17 nm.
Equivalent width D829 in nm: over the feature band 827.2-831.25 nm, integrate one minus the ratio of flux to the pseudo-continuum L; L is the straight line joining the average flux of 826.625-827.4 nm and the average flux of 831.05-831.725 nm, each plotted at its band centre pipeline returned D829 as 0.55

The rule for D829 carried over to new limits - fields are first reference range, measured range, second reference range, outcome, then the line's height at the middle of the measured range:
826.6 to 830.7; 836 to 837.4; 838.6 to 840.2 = -0.05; 36.8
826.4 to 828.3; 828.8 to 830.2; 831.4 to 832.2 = 0.17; 39.5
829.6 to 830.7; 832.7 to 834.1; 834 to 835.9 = -0.12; 35.1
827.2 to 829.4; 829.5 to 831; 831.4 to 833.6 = -0.08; 36.4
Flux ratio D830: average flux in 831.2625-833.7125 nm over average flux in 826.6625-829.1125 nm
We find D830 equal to 1.2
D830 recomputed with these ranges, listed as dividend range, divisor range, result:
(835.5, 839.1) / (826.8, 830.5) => 1.09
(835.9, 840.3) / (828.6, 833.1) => 1.00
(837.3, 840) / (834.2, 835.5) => 1.14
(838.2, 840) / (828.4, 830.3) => 1.05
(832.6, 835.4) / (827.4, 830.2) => 1.05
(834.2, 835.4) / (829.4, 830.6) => 0.89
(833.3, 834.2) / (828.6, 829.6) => 1.08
